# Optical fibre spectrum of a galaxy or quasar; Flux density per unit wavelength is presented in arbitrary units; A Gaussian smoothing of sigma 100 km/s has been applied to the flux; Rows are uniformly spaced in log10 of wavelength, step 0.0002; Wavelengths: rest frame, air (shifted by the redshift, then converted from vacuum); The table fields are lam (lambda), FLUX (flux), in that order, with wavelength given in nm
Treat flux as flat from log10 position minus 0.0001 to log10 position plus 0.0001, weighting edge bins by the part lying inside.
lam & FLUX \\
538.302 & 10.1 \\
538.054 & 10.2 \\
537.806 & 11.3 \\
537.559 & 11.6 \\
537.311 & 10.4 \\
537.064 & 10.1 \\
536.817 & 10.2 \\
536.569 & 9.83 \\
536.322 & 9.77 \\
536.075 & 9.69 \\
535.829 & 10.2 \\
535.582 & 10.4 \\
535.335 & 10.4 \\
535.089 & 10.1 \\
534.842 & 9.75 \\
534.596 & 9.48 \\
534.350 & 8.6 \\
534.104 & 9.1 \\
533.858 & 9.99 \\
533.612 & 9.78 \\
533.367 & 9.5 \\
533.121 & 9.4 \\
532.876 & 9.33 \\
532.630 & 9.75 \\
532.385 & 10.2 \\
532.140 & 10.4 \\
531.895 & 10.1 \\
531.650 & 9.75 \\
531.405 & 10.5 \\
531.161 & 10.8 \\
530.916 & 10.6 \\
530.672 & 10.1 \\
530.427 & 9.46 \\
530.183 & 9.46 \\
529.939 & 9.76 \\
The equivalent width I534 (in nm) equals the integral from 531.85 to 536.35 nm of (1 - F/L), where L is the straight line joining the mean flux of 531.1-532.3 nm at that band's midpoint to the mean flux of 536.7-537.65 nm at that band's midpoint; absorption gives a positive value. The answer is 0.27 nm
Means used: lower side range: 10.3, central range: 9.78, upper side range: 10.5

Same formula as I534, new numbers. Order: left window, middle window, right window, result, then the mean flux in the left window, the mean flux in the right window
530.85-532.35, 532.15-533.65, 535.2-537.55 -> 0.09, 10.3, 10.2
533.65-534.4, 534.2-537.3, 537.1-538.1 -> 0.06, 9.35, 10.9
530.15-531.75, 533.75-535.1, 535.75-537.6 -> 0.09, 10.1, 10.2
